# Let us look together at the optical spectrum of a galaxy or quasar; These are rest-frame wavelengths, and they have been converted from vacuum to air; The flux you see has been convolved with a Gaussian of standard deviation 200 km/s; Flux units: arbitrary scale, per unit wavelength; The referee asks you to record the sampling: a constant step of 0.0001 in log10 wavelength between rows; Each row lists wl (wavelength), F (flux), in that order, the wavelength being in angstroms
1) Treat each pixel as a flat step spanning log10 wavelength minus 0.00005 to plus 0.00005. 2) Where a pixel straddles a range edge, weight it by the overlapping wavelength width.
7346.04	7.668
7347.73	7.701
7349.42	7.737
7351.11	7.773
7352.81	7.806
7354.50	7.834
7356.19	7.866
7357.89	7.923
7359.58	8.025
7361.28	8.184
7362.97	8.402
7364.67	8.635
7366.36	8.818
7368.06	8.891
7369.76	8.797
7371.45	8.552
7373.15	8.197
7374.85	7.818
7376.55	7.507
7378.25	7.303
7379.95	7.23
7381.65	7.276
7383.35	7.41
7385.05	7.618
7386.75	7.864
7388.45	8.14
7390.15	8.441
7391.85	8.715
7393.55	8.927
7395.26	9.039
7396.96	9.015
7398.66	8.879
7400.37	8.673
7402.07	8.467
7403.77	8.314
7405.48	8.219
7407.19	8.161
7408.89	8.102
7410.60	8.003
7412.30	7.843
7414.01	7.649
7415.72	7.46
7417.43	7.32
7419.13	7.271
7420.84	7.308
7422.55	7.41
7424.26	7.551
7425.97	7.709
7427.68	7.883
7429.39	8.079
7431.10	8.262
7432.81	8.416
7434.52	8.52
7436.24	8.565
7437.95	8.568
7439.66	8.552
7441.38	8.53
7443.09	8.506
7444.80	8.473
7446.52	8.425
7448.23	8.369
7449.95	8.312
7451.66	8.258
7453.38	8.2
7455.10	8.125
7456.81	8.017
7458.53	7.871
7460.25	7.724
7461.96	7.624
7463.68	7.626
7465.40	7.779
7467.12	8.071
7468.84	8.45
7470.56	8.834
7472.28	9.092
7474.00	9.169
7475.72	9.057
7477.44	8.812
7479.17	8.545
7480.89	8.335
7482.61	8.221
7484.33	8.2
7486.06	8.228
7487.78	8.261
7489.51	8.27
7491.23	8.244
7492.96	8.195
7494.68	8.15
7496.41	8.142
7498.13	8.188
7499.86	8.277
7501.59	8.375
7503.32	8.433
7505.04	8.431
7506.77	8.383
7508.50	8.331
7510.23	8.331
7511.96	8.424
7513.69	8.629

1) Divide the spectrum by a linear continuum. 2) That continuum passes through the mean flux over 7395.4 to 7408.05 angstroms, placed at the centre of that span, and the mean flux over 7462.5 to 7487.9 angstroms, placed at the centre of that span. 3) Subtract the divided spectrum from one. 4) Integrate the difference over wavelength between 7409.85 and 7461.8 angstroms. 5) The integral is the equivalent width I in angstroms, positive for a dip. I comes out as 2.9 angstroms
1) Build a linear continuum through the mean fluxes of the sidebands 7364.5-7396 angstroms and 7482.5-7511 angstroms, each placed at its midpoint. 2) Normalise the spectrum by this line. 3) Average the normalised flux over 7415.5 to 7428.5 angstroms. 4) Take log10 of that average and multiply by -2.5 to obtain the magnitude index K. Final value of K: 0.10 mag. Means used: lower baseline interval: 8.15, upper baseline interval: 8.27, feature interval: 7.49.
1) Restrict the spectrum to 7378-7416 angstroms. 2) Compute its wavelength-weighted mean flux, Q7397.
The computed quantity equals 8.14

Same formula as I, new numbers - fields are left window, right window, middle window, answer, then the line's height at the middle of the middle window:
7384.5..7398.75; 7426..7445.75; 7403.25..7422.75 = 1.6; 8.45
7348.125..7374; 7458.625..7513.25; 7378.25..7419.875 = 0.9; 8.25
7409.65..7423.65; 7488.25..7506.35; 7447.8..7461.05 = -0.4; 7.88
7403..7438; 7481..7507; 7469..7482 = -1.0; 8.18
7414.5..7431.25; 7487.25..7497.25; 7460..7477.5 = -0.8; 8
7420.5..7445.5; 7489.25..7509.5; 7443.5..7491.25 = -0.5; 8.23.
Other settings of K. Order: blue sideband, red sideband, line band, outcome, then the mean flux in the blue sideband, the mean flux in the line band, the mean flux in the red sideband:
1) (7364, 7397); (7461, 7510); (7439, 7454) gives -0.015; 8.19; 8.4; 8.35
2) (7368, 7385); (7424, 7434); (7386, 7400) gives -0.097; 7.84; 8.63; 8.03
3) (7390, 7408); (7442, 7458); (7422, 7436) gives 0.055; 8.63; 8.01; 8.3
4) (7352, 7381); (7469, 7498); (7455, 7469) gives 0.069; 8.1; 7.89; 8.48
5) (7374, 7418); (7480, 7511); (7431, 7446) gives -0.045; 8.06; 8.5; 8.28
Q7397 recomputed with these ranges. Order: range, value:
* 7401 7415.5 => 8.08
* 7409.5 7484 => 8.16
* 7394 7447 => 8.17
